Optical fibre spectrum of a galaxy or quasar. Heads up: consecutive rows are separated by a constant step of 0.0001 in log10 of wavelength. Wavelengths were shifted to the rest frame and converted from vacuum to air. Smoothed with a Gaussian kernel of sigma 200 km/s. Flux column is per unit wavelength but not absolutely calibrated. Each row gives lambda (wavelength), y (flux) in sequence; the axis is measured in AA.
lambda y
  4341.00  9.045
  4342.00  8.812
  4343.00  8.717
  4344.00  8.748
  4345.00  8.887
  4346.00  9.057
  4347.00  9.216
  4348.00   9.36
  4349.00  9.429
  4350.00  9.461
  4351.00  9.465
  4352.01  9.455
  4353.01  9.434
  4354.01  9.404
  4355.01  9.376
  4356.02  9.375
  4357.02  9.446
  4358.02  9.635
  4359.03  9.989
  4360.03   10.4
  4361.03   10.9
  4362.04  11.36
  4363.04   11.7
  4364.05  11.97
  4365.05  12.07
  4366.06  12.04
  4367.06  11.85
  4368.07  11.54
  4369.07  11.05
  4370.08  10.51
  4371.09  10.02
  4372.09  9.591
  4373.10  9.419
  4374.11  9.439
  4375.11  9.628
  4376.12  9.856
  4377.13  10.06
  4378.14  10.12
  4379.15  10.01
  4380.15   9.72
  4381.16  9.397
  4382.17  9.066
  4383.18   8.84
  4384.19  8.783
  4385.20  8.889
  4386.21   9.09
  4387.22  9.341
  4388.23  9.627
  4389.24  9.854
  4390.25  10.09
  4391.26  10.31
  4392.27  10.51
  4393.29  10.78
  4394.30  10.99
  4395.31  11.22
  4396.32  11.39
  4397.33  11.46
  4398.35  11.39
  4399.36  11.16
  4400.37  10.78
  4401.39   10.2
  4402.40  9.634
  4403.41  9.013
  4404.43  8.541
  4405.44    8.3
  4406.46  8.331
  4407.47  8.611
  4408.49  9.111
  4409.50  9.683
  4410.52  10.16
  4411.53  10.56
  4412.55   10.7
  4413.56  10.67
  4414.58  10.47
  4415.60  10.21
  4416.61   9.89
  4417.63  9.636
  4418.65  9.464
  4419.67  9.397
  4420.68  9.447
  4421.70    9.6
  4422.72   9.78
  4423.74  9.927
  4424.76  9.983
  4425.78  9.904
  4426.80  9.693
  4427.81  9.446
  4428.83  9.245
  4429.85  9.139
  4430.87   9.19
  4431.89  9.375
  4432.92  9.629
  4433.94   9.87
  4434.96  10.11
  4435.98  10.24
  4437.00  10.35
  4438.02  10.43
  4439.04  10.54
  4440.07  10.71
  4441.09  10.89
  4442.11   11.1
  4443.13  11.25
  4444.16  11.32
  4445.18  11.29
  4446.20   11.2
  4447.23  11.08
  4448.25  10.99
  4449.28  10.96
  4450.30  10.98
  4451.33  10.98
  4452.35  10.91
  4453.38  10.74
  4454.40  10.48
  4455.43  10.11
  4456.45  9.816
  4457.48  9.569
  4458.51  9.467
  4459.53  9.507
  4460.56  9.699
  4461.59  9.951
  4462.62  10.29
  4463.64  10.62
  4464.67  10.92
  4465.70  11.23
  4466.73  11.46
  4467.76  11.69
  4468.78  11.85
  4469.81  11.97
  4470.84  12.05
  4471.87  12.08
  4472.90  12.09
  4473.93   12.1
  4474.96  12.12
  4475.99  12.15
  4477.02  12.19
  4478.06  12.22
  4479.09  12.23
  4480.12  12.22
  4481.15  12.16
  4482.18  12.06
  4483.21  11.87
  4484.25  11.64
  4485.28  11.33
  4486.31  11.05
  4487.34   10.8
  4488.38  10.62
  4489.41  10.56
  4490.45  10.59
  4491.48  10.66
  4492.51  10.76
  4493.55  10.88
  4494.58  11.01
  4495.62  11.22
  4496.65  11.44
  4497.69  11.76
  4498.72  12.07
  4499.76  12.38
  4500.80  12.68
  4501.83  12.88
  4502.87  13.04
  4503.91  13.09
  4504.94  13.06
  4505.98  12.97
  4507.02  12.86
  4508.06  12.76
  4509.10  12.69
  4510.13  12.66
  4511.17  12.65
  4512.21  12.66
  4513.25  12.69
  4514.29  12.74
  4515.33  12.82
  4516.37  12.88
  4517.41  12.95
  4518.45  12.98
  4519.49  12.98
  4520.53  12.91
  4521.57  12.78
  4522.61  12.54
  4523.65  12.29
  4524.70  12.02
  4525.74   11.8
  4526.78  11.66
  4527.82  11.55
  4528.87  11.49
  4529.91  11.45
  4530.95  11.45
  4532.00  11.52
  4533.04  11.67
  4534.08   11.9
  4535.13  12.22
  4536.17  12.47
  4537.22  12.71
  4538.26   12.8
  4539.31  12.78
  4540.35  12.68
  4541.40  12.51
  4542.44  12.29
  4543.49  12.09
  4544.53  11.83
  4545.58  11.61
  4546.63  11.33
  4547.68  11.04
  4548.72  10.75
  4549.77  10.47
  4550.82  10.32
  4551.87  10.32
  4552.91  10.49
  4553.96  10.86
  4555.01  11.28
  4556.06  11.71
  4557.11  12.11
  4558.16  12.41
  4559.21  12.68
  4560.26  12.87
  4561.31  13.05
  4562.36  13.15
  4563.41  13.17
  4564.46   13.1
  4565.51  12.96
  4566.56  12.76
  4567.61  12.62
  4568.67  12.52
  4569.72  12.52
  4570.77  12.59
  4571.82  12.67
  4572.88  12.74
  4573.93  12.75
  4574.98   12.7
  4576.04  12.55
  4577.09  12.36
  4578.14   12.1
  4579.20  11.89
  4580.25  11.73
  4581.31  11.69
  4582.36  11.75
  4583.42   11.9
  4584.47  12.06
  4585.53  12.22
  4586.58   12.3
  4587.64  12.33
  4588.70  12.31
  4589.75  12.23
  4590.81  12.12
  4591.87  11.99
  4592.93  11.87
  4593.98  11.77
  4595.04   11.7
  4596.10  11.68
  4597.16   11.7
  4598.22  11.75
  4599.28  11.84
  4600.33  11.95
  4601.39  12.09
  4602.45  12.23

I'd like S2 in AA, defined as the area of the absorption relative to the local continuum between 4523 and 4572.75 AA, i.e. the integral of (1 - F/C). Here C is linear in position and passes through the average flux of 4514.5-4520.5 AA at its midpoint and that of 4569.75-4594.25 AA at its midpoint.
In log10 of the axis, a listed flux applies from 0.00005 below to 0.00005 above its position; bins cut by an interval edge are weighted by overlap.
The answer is 2.2 AA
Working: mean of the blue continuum 12.9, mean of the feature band 12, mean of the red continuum 12.2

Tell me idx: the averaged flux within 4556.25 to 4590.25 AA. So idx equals 12.5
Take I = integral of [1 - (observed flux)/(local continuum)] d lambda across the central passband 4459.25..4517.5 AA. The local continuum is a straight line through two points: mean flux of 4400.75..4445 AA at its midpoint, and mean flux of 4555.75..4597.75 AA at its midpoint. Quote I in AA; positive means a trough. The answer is -4.78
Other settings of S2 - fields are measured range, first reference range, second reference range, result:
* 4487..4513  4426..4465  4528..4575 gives -1.72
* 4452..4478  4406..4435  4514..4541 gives -0.57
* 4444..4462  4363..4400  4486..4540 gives 1.29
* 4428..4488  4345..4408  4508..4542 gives 2.13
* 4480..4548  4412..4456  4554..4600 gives -4.11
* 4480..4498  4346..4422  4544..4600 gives -0.16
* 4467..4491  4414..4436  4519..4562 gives -2.23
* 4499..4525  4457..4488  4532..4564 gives -2.48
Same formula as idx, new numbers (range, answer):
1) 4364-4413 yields 10.1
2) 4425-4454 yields 10.4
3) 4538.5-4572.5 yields 12.1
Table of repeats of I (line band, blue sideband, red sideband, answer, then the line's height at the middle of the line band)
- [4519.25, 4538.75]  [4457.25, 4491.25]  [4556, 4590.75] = -0.3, 11.9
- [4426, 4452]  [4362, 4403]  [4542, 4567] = 1.1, 10.8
